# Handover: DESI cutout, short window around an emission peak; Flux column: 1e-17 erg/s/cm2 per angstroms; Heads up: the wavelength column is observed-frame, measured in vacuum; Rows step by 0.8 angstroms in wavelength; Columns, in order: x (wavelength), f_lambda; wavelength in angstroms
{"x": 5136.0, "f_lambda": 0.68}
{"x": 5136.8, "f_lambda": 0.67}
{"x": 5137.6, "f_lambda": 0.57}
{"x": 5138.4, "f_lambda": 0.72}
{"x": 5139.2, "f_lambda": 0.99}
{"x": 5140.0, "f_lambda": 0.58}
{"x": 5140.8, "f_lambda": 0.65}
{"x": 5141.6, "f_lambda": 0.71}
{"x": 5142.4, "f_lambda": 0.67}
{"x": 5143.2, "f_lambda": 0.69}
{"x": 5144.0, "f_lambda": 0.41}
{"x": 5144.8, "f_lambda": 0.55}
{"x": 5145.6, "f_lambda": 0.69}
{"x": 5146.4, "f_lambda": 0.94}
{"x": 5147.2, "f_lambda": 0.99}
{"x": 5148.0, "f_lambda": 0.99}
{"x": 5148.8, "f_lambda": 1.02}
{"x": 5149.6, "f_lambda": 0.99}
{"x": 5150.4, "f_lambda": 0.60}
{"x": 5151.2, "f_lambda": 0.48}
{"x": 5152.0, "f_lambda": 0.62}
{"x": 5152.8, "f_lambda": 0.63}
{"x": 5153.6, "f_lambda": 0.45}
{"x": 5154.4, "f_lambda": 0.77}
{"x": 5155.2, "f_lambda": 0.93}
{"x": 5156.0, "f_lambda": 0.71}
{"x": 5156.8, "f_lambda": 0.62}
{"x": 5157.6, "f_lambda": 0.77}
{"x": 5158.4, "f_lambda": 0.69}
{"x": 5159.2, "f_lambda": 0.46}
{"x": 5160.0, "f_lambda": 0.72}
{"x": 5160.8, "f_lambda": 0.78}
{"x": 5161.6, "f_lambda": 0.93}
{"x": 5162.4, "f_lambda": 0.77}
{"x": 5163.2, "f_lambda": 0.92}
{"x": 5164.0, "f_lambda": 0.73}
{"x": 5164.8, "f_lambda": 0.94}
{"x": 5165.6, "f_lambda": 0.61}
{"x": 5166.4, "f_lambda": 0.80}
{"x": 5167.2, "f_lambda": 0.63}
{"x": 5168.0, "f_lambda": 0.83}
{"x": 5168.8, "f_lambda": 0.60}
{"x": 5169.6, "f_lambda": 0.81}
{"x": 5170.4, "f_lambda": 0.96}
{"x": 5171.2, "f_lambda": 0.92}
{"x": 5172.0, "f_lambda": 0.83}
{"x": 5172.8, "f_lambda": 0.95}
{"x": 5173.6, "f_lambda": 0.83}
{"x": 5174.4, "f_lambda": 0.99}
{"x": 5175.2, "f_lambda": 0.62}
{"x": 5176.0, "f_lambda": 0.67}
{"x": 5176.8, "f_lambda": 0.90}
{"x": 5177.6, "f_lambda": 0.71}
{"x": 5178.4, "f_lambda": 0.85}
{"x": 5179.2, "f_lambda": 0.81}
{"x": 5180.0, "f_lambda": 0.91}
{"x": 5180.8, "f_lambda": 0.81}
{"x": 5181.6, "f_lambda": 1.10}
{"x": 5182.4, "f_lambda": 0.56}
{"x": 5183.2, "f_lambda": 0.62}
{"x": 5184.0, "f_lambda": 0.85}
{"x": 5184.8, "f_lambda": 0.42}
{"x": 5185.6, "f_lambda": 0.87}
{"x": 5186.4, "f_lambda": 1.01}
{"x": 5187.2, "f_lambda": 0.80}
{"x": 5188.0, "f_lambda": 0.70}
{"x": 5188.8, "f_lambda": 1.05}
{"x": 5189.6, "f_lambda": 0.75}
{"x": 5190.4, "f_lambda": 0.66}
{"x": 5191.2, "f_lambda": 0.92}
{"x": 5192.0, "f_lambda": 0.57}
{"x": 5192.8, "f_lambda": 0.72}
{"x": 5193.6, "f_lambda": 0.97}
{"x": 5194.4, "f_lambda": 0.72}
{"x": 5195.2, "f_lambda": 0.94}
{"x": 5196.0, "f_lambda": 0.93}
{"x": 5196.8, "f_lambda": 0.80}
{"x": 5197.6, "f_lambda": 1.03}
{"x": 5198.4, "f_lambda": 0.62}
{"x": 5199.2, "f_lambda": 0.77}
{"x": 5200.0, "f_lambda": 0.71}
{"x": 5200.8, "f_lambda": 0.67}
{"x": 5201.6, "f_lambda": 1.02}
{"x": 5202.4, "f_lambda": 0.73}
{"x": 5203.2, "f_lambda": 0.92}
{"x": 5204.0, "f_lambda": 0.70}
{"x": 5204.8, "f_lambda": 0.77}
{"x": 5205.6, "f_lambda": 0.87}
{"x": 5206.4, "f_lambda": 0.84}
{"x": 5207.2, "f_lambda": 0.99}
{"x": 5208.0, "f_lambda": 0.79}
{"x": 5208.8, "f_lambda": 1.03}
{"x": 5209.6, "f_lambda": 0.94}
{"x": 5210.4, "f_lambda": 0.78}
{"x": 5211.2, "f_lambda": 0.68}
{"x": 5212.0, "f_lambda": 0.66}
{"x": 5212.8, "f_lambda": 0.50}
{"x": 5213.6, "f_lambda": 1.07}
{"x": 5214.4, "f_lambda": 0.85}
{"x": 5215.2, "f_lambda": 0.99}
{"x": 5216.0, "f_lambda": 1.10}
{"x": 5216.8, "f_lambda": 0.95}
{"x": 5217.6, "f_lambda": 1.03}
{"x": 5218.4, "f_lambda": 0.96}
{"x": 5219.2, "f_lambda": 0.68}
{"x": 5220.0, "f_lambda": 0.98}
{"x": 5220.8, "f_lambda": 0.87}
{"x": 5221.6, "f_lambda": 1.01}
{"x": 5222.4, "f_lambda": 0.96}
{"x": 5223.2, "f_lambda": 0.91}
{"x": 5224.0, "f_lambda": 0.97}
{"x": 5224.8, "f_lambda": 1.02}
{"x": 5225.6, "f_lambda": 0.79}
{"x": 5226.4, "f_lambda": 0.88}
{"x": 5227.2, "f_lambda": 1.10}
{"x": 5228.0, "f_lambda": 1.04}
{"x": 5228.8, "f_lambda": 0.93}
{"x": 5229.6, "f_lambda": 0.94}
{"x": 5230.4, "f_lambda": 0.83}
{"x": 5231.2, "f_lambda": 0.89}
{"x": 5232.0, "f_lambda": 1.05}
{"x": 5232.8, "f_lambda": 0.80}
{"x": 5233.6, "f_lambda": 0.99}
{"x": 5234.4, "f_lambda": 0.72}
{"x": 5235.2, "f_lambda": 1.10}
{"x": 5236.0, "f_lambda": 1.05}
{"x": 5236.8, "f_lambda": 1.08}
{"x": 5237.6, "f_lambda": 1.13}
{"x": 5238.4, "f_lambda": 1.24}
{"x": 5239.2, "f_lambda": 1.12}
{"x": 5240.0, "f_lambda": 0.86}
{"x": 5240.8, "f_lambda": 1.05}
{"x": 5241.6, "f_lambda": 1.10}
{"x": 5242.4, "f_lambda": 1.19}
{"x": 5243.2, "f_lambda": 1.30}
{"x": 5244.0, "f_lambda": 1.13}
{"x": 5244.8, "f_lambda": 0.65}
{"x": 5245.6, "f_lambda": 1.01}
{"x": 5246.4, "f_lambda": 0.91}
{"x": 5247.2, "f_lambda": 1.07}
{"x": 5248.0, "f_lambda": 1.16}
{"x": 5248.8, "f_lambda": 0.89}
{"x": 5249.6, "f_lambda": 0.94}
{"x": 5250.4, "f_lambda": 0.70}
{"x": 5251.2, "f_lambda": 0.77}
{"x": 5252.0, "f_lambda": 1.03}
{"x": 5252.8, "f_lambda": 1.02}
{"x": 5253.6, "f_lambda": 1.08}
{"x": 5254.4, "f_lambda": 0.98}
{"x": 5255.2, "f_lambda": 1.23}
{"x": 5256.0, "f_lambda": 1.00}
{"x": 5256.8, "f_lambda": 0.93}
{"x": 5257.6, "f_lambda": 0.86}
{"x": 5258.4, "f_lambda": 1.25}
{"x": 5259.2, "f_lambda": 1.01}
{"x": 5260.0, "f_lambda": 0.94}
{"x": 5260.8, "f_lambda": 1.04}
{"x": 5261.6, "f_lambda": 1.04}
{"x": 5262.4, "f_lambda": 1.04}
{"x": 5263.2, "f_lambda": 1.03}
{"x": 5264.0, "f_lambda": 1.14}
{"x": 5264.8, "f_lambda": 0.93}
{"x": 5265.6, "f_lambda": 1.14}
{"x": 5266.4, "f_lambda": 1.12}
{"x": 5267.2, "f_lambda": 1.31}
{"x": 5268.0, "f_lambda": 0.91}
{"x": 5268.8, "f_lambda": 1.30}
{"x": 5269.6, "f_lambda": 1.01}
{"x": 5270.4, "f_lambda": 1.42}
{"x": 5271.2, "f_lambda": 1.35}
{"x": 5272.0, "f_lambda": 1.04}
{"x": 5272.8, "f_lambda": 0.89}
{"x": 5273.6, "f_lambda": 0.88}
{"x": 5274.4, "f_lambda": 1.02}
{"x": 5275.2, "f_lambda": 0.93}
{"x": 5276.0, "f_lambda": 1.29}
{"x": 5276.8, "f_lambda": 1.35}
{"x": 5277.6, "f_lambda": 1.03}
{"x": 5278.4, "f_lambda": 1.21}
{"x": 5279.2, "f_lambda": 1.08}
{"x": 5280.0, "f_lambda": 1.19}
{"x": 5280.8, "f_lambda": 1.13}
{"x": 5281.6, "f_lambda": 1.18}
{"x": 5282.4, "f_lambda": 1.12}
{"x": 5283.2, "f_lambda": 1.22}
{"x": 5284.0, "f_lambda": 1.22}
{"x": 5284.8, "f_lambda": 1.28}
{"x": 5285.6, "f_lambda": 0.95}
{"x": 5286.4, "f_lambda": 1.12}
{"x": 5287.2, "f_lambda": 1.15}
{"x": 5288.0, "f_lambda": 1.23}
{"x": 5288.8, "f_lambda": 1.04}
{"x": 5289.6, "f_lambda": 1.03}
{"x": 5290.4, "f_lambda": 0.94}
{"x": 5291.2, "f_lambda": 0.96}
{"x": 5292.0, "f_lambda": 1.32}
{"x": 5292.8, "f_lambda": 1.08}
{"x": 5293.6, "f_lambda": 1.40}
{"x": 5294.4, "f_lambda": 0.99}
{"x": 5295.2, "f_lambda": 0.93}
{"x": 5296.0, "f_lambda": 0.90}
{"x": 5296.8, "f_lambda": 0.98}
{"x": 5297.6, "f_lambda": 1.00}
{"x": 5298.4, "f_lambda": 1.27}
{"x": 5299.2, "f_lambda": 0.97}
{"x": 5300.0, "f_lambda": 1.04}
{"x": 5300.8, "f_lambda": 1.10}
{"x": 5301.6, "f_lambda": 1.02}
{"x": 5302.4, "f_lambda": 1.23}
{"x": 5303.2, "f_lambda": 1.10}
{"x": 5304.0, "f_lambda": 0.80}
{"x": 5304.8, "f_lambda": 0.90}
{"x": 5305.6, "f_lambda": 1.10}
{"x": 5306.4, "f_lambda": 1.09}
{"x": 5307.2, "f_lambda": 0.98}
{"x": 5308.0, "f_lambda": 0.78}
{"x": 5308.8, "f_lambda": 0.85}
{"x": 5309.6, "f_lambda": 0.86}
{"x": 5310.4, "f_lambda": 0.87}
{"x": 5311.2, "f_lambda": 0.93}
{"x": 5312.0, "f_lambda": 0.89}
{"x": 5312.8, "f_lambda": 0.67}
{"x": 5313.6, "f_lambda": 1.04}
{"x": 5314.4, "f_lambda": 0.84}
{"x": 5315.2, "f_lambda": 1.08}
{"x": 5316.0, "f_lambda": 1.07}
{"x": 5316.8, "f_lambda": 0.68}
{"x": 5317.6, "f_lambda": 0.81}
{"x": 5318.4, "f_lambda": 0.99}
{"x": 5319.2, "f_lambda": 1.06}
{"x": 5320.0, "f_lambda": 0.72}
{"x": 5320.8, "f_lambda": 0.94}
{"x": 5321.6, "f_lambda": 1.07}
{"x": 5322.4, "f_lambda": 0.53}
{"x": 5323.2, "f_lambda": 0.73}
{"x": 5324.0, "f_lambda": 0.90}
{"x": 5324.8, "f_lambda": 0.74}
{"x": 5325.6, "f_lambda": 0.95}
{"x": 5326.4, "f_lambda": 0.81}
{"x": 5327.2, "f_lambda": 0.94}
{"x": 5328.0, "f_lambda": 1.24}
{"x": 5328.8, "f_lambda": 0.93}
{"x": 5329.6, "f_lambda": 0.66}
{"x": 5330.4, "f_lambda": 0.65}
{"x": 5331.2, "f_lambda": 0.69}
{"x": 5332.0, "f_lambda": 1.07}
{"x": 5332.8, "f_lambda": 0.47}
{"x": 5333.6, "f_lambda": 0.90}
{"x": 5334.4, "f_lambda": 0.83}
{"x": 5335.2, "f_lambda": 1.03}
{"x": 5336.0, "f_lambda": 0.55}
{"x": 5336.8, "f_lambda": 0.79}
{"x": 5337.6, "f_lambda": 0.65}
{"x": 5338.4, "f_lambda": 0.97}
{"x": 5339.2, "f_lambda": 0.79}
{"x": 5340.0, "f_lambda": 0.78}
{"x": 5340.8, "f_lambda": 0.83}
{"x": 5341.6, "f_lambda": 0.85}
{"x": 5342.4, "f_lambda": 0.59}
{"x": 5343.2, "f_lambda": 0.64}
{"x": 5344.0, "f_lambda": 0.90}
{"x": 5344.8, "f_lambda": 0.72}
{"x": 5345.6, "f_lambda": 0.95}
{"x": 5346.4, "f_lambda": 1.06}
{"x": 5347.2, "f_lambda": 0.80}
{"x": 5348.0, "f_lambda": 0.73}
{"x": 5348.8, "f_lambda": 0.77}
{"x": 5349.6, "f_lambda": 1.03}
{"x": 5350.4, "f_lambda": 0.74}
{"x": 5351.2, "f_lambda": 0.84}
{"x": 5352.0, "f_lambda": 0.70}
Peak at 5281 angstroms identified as C III]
